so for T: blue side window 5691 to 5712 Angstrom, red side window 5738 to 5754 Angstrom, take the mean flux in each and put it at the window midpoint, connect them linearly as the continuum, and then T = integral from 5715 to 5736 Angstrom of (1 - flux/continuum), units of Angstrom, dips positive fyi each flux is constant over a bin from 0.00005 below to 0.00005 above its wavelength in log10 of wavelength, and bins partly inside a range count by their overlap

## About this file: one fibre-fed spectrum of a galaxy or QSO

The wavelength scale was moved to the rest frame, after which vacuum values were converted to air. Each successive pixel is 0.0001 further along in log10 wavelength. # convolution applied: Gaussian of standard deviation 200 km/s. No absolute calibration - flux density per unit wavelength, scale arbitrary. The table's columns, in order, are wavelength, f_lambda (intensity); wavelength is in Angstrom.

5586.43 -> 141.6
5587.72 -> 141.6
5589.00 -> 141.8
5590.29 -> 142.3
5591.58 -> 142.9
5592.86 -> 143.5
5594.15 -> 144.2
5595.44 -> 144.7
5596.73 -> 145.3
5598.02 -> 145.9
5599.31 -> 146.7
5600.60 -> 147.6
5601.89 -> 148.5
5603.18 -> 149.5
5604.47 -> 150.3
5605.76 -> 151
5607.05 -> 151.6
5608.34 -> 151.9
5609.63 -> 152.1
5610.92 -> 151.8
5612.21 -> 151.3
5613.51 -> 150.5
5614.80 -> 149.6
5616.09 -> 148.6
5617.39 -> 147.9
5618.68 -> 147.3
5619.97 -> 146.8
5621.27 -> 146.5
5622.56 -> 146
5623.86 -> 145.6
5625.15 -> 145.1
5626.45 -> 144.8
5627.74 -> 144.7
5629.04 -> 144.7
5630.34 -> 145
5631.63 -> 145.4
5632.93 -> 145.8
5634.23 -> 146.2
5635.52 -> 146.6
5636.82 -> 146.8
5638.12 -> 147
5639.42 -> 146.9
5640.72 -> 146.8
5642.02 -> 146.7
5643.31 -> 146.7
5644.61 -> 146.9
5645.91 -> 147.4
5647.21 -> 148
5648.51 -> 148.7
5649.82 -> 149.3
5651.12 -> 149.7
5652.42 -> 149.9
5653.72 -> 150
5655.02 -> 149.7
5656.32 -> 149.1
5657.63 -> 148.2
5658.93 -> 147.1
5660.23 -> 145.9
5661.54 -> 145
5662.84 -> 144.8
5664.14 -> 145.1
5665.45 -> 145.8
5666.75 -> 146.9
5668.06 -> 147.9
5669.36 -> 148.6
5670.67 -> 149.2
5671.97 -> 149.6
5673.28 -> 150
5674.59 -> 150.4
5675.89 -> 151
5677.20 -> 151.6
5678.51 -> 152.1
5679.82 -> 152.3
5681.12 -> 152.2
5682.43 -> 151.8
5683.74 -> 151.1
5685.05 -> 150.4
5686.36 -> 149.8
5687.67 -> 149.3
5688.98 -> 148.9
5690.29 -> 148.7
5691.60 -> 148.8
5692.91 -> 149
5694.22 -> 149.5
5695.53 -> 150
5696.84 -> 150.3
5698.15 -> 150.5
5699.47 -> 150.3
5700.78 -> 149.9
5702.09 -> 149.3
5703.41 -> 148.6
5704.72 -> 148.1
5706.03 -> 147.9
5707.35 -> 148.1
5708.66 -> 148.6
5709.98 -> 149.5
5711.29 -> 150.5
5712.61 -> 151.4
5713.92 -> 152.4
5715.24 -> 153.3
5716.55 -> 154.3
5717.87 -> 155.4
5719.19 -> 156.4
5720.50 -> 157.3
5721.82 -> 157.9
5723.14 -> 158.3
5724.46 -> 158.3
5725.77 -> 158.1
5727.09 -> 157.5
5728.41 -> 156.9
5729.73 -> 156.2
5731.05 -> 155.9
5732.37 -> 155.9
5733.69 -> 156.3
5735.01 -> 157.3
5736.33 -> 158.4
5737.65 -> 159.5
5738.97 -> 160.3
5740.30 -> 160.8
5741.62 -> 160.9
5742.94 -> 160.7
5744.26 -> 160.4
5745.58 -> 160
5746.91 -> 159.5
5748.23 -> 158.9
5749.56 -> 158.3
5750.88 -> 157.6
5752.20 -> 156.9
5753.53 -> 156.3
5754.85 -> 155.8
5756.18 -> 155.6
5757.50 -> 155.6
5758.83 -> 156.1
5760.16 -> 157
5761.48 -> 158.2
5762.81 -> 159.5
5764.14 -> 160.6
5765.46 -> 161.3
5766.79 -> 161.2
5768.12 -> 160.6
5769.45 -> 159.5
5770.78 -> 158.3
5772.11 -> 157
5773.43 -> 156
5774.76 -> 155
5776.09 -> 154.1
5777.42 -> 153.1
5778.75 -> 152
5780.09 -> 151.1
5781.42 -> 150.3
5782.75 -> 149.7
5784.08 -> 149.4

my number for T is -0.3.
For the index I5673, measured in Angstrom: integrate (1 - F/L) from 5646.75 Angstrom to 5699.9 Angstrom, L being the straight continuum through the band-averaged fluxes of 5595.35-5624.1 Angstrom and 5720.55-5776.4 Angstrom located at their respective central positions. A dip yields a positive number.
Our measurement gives 1.3 Angstrom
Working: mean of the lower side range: 149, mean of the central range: 149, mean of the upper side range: 158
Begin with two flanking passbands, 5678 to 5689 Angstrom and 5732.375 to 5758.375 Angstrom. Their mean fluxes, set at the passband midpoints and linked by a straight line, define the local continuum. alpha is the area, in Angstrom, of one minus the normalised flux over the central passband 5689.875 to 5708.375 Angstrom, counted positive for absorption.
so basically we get 0.4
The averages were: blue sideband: 151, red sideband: 158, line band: 149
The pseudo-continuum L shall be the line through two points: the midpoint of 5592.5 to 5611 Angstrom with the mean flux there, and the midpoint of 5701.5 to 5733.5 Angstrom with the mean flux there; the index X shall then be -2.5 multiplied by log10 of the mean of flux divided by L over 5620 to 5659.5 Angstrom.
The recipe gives 0.02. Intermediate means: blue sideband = 148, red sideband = 154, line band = 147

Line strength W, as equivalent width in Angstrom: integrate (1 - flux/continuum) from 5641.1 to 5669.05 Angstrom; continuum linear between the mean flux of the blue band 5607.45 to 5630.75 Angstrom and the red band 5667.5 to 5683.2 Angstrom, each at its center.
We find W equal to 0.38 Angstrom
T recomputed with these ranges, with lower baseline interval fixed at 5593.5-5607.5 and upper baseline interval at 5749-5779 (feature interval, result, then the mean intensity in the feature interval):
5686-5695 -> 0.23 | 149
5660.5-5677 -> 0.41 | 148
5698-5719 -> 0.46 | 151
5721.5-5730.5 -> -0.15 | 158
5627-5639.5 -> 0.31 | 146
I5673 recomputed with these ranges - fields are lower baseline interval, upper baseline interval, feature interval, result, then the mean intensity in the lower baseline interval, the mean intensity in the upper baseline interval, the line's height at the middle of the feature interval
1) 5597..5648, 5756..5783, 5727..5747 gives -0.53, 148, 156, 154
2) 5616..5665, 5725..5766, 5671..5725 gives 0.63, 147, 158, 153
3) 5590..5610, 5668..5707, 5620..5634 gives 0.26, 147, 150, 148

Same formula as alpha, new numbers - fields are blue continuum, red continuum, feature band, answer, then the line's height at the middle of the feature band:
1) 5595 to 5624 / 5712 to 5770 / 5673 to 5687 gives 0.2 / 153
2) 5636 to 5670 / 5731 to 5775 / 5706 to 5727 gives 0.1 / 154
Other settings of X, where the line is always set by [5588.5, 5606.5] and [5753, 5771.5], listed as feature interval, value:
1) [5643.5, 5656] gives 0.008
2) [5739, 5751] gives -0.019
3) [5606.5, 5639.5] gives 0.003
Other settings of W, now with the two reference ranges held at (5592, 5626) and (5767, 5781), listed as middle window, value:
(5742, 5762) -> -0.4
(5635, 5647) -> 0.2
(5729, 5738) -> -0.2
